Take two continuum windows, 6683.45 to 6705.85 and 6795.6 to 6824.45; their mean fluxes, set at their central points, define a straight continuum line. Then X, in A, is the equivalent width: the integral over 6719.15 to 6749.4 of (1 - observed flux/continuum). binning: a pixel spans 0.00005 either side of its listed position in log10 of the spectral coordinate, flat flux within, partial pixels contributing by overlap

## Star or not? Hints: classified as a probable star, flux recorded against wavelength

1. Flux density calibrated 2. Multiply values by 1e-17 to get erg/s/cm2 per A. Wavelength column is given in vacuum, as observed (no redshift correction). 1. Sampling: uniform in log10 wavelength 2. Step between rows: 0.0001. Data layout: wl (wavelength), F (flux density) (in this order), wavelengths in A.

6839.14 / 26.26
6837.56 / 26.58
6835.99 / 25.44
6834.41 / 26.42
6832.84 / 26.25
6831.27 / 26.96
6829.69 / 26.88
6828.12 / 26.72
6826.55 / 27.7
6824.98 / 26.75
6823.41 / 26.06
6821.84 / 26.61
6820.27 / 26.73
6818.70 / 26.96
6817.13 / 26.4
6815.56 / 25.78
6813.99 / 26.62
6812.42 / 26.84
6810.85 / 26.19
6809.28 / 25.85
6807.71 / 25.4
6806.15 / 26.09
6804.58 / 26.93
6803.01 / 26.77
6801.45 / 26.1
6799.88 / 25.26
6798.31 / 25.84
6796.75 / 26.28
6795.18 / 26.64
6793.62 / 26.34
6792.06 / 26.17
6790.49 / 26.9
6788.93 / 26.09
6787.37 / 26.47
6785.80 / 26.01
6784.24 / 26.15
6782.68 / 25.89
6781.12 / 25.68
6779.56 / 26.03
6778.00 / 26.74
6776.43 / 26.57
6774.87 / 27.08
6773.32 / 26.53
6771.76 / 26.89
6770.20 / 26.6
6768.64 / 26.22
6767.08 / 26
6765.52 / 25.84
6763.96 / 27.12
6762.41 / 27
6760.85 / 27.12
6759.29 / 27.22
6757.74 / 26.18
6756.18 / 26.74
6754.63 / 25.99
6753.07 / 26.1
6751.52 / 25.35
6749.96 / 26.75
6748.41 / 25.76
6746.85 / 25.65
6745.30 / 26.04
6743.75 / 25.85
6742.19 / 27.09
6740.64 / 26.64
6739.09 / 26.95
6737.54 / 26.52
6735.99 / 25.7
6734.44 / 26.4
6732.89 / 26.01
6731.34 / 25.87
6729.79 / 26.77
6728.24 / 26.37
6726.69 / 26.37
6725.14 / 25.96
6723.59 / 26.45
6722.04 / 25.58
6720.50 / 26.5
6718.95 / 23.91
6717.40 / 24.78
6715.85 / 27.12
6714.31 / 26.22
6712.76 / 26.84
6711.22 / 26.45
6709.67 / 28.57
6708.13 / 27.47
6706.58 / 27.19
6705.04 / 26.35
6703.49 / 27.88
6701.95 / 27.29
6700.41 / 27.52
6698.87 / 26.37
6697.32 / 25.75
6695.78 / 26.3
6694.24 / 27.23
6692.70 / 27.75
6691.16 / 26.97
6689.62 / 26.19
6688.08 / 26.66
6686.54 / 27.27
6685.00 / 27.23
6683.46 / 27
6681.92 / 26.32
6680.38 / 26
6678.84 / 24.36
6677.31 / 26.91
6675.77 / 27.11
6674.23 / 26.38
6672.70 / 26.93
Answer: 0.6 A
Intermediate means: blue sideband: 26.9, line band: 26.2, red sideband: 26.3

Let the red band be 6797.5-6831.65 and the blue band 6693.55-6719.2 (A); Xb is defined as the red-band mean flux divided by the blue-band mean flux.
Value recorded 0.99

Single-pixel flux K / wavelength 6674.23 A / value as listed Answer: 26.38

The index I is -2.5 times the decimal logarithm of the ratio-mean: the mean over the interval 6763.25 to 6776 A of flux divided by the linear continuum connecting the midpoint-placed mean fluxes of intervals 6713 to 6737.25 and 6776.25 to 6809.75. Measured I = -0.017 mag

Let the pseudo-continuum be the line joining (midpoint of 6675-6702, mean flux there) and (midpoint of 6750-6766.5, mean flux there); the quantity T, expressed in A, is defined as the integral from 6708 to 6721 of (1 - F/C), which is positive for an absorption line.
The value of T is 0.1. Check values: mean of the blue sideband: 26.7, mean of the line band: 26.4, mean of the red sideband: 26.5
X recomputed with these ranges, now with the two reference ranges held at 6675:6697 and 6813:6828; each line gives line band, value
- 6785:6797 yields 0.1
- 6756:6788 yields 0.2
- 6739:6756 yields 0.3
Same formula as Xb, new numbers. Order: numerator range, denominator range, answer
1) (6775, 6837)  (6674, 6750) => 0.99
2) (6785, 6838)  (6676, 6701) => 0.99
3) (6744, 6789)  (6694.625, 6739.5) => 1.00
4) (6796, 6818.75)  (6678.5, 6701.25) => 0.98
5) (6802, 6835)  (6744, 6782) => 1.01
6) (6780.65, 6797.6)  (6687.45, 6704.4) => 0.98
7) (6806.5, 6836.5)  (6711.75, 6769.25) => 1.01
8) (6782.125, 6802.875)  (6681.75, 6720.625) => 0.98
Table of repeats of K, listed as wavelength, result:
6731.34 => 25.87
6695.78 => 26.3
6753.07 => 26.1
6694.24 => 27.23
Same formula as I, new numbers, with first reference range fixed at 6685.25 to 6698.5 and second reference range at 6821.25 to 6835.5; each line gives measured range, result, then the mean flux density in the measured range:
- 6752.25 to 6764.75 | 0.00 mag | 26.7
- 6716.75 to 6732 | 0.04 mag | 25.9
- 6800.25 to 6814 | 0.02 mag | 26.3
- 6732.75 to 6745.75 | 0.01 mag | 26.4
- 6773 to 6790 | 0.02 mag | 26.3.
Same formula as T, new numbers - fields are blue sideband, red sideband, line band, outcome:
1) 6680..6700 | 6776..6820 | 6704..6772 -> 0.3 A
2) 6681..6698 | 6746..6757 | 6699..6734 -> -0.1 A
